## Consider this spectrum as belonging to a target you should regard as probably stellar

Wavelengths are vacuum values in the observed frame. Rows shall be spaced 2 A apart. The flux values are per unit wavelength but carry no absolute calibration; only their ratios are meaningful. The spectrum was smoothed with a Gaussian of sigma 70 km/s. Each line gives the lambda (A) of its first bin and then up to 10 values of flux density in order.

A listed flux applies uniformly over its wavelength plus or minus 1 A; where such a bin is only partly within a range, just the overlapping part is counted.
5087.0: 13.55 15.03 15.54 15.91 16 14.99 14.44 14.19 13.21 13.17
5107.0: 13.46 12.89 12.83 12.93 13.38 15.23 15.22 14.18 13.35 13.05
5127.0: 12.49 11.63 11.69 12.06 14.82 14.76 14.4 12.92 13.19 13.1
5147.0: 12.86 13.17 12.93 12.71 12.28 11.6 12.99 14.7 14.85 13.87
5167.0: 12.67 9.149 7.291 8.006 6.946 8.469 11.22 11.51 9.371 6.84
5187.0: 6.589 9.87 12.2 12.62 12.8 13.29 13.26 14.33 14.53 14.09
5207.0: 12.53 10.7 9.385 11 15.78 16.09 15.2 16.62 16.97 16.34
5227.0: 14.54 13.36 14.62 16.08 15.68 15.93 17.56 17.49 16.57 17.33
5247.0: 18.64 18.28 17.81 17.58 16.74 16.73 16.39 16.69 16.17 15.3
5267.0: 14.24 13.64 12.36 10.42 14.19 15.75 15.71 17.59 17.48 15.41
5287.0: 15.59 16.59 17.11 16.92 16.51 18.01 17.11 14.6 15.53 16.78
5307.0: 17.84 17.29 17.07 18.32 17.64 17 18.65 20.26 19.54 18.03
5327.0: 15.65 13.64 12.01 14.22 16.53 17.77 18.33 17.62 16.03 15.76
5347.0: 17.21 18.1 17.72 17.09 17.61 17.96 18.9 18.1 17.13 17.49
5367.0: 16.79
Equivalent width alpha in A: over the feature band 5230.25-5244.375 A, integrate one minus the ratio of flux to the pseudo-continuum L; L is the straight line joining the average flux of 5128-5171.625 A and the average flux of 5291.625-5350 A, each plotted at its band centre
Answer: -1.38 A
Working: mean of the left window 12.8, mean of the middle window 16.3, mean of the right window 16.9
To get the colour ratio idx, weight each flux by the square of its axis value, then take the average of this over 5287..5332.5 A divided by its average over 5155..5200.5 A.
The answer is 1.6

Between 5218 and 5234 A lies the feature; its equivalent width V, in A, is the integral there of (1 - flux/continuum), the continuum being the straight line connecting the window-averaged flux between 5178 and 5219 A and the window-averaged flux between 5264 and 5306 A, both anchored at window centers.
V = -2.9 A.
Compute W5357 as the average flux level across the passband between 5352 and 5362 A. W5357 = 17.9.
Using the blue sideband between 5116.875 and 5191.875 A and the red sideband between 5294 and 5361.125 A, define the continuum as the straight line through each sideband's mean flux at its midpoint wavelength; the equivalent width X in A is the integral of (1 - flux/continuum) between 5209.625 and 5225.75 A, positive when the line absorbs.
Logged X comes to -0.9 A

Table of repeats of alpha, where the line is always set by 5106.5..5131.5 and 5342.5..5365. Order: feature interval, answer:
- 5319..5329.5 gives -0.5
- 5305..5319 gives -0.7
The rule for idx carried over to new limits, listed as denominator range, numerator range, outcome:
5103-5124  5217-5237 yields 1.19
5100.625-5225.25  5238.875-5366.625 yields 1.40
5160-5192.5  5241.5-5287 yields 1.61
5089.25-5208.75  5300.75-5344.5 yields 1.43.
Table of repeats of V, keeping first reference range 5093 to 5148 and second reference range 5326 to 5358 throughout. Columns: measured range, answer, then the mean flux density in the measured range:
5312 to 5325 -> -1.9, 18.5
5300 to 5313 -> -0.5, 16.7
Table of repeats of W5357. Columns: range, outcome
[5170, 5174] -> 7.65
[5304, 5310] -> 17.3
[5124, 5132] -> 12.2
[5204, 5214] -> 11.5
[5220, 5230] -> 15.6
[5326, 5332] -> 13.8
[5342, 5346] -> 15.9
